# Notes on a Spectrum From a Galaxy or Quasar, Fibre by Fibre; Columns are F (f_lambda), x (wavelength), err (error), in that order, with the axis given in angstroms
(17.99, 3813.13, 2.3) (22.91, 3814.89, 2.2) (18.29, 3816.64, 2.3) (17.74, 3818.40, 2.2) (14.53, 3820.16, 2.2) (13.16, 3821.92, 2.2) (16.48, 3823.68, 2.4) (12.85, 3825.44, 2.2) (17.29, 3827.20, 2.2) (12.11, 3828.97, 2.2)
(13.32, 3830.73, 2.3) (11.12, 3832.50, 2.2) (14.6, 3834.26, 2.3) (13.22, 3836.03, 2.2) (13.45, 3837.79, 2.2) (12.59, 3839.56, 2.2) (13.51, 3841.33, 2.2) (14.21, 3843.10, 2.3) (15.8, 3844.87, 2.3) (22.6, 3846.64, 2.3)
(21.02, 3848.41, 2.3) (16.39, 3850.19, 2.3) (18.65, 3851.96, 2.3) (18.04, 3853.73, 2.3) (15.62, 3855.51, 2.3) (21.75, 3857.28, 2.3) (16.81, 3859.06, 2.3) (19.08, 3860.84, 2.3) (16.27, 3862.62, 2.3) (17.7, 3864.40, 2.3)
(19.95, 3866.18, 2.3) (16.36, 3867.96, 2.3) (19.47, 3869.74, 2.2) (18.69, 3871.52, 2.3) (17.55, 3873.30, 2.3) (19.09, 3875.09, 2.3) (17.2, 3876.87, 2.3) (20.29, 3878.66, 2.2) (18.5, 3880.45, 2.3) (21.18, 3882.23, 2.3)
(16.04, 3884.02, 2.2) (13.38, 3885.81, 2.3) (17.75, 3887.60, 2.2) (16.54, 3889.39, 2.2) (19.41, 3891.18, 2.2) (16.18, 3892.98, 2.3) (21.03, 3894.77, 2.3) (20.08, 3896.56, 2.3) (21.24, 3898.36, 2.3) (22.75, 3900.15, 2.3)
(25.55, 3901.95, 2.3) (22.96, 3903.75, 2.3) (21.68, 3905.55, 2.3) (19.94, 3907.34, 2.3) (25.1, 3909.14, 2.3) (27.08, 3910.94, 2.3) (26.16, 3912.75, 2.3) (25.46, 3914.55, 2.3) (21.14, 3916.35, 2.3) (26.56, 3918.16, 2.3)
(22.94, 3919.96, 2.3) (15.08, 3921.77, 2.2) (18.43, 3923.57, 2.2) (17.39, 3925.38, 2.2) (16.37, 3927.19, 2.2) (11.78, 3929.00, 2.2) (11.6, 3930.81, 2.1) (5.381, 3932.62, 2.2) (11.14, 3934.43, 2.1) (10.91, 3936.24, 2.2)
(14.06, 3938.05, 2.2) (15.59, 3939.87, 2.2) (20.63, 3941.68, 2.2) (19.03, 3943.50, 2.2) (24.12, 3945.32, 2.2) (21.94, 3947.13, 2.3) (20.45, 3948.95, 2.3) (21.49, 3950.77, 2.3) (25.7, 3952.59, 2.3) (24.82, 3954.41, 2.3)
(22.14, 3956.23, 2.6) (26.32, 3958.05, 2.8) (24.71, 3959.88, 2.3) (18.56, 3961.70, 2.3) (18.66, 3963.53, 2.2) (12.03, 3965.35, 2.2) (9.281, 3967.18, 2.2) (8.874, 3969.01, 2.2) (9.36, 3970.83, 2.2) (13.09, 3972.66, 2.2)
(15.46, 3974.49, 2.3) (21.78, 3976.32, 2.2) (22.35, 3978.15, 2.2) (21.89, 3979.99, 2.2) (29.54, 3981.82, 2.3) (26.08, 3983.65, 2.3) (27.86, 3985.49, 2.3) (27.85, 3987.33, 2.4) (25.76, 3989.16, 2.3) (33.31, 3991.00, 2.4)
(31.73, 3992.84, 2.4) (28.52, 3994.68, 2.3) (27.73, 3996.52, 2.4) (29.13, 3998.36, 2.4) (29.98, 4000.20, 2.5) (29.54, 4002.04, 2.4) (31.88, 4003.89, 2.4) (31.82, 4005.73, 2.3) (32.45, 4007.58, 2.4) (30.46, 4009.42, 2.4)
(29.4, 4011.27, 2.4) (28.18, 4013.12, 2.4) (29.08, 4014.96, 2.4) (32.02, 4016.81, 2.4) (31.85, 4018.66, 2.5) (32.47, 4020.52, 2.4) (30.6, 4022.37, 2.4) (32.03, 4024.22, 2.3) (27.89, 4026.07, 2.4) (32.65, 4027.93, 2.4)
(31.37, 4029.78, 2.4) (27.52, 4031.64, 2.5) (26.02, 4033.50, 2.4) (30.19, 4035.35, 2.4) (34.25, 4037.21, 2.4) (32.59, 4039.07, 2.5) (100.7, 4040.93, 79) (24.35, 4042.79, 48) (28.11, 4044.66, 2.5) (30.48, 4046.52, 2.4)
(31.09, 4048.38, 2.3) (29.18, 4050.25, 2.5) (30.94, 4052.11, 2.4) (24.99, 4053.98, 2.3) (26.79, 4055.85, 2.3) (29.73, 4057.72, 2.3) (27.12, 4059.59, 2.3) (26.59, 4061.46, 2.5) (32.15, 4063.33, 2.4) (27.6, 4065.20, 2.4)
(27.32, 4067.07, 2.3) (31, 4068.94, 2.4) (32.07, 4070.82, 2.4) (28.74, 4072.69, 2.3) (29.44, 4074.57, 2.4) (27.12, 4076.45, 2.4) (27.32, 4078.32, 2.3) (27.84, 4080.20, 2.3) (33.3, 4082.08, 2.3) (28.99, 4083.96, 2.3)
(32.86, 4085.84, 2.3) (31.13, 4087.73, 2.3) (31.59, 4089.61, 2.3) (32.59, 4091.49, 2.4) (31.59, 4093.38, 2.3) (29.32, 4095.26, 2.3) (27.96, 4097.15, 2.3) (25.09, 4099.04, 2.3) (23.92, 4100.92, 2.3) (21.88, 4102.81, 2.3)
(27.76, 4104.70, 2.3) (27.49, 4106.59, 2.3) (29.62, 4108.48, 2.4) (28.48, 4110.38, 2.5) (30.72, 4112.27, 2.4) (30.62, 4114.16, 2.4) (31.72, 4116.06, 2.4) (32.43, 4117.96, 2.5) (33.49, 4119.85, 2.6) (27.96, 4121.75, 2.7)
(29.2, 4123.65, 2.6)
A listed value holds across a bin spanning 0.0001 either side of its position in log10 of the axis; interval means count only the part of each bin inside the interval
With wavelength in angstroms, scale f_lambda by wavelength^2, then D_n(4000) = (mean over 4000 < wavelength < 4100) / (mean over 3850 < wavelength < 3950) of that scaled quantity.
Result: 1.78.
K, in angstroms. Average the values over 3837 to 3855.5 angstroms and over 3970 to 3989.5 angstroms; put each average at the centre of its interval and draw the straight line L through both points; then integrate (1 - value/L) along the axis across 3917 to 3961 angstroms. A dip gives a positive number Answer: 3.4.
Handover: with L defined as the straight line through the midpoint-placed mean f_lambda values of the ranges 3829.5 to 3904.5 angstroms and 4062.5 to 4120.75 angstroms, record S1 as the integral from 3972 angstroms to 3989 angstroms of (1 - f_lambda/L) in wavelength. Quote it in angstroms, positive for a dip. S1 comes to 0.4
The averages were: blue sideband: 17.8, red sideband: 29.5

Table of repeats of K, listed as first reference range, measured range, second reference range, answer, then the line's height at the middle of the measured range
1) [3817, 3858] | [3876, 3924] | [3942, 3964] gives -3.56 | 19.3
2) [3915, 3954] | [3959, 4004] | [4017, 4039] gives 3.33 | 24.3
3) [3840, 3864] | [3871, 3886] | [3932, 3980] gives -0.48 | 17.6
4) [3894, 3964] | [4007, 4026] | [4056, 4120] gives -4.19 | 25.2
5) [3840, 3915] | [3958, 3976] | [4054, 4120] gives 6.24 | 23.5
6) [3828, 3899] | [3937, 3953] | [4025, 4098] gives 2.06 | 23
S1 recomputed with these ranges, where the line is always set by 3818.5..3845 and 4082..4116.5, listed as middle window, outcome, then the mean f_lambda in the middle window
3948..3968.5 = 0.9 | 20.1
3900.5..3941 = 0.0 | 18.8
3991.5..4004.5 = -3.6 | 29.8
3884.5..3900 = -0.9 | 18.4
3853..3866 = -2.1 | 18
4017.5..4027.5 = -2.5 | 31.1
